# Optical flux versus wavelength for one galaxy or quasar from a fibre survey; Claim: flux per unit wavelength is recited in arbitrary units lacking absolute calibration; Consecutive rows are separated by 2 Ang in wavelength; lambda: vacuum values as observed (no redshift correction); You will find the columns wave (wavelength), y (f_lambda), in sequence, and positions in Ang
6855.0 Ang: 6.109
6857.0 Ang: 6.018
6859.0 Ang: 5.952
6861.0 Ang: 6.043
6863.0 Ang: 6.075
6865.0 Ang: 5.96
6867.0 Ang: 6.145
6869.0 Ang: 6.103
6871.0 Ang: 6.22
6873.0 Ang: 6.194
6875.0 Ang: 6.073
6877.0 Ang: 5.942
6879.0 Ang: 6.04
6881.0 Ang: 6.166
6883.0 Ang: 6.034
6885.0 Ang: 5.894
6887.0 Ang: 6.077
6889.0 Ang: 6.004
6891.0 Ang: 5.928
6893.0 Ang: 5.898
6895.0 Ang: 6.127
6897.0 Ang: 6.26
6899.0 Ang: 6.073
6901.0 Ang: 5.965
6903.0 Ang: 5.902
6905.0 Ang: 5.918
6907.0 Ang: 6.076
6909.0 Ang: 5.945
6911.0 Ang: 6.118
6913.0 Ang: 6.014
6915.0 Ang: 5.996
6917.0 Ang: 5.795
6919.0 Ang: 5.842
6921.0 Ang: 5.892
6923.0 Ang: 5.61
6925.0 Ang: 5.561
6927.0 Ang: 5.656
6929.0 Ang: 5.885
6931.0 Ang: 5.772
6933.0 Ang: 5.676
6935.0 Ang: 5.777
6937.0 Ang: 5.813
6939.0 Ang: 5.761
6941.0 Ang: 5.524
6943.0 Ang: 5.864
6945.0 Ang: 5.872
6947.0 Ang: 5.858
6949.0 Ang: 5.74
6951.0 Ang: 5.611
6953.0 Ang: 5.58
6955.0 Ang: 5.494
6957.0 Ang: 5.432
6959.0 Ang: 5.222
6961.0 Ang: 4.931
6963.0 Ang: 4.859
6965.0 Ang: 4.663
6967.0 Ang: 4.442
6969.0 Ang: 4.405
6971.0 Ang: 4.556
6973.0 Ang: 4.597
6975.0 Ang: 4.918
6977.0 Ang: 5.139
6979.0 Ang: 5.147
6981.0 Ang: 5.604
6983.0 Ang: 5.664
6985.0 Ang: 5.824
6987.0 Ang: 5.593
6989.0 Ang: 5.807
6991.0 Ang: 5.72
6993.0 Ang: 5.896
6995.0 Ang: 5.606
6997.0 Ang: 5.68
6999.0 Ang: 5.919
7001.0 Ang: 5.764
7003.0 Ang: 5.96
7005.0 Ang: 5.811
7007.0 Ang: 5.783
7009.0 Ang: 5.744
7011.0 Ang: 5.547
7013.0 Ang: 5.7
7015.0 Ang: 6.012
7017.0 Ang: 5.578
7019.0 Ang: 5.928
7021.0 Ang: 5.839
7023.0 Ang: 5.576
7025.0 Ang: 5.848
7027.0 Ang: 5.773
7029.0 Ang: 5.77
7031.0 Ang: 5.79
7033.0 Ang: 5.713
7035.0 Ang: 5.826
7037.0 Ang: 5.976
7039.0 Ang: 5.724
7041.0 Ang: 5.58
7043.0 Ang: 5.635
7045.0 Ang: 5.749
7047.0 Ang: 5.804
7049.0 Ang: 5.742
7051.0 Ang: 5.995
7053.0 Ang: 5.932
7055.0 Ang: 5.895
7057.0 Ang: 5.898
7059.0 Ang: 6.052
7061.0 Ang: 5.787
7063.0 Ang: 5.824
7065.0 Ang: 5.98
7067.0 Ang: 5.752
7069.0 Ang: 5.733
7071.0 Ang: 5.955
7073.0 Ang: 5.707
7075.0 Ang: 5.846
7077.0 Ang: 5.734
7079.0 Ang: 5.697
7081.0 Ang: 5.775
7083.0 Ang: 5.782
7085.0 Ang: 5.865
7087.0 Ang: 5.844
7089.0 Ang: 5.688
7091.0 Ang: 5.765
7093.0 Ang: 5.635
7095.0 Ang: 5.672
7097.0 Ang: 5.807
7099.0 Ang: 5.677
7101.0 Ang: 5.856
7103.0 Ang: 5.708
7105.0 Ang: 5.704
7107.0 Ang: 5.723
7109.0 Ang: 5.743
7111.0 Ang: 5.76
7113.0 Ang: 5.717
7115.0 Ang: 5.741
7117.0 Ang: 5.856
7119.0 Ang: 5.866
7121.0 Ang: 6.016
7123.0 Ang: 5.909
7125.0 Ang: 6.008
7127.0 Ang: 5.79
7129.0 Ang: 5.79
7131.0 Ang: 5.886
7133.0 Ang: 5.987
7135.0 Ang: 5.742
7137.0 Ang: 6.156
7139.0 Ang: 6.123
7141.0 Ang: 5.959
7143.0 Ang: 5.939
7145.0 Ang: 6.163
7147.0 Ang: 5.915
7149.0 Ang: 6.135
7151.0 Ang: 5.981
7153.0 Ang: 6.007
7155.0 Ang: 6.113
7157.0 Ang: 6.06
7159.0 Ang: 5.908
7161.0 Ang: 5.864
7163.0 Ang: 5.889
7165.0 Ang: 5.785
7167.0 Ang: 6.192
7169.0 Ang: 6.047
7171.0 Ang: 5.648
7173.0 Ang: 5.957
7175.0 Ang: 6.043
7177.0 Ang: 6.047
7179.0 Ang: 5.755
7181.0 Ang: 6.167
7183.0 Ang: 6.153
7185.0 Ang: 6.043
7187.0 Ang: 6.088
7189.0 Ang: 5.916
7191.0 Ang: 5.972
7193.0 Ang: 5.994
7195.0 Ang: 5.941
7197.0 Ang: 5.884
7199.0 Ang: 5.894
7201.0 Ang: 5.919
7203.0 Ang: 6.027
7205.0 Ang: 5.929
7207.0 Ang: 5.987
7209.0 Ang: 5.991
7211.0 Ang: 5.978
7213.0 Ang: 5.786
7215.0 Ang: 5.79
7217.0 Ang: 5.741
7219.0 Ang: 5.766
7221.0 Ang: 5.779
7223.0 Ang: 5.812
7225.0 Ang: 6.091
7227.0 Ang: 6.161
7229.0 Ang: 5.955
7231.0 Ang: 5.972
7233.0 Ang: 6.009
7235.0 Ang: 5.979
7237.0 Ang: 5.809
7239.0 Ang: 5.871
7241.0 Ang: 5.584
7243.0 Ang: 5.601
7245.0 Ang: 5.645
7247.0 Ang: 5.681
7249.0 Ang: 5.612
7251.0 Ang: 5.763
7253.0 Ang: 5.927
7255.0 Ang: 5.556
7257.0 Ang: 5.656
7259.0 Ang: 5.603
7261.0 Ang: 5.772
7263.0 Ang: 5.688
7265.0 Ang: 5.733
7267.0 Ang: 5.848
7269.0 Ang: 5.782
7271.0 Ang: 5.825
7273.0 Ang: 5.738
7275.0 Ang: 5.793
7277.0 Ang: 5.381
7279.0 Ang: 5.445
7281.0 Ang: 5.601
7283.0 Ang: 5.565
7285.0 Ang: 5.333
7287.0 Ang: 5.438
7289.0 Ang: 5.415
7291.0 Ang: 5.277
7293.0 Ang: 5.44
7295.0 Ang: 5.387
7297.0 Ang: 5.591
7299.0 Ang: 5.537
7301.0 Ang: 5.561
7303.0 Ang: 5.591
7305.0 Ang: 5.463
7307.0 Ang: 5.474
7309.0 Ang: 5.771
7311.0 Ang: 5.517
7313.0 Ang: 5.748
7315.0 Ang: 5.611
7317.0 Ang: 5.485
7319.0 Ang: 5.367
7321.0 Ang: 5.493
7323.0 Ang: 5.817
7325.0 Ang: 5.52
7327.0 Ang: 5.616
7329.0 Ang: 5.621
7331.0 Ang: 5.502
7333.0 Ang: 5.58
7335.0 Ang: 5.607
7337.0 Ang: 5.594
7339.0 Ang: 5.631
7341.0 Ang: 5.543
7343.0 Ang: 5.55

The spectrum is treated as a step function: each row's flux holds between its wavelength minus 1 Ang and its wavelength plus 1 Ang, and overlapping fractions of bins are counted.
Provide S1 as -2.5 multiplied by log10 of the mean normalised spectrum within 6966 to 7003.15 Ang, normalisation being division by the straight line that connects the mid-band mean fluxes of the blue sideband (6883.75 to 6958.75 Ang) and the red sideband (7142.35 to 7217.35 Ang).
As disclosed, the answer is 0.10 mag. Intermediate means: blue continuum 5.84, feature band 5.37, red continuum 5.97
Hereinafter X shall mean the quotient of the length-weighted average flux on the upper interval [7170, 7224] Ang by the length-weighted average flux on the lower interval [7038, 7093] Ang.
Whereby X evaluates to 1.02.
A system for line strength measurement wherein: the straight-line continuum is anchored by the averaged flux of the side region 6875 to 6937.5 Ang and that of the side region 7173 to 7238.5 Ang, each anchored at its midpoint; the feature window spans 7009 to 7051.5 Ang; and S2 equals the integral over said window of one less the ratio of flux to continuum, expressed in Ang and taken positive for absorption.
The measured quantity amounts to 1.2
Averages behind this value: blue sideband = 5.93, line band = 5.76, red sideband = 5.95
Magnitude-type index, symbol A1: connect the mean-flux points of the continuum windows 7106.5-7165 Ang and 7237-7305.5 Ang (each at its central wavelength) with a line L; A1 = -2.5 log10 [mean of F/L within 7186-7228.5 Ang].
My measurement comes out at -0.03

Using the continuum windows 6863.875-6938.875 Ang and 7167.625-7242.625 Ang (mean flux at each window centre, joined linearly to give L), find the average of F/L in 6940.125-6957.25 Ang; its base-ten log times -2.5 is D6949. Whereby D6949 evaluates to 0.05 mag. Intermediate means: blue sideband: 5.95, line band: 5.68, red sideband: 5.93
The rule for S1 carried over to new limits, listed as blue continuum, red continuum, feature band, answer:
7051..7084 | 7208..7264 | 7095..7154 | -0.01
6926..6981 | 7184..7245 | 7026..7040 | -0.05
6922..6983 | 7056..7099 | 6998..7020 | -0.04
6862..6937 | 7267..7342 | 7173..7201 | -0.06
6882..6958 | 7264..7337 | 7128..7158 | -0.06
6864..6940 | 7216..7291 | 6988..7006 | 0.02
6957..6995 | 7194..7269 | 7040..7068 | -0.09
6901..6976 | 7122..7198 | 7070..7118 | 0.02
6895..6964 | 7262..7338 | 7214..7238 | -0.06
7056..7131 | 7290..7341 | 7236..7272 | -0.02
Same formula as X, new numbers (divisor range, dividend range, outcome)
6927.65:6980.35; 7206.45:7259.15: 1.09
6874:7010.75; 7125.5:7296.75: 1.03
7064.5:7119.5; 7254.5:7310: 0.97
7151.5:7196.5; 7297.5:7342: 0.93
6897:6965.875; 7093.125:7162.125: 1.03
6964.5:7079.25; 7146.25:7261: 1.05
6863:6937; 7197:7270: 0.98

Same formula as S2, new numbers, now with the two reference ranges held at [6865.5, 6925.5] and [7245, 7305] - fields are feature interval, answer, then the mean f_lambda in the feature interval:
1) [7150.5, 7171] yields -0.88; 5.97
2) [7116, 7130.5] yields -0.33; 5.89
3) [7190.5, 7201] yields -0.46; 5.93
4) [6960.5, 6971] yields 2.28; 4.64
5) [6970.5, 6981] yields 1.70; 4.96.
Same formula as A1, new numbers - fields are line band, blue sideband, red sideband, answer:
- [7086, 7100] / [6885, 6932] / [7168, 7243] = 0.04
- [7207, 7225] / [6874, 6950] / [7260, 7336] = -0.04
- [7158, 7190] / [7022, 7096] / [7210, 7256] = -0.03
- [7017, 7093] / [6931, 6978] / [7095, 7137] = -0.03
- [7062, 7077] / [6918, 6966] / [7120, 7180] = 0.00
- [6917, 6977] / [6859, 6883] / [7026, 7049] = 0.10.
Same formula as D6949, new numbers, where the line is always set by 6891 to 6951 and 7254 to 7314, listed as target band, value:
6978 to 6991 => 0.04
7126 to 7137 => -0.03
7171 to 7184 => -0.06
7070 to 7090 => -0.01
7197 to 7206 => -0.05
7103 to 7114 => 0.00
